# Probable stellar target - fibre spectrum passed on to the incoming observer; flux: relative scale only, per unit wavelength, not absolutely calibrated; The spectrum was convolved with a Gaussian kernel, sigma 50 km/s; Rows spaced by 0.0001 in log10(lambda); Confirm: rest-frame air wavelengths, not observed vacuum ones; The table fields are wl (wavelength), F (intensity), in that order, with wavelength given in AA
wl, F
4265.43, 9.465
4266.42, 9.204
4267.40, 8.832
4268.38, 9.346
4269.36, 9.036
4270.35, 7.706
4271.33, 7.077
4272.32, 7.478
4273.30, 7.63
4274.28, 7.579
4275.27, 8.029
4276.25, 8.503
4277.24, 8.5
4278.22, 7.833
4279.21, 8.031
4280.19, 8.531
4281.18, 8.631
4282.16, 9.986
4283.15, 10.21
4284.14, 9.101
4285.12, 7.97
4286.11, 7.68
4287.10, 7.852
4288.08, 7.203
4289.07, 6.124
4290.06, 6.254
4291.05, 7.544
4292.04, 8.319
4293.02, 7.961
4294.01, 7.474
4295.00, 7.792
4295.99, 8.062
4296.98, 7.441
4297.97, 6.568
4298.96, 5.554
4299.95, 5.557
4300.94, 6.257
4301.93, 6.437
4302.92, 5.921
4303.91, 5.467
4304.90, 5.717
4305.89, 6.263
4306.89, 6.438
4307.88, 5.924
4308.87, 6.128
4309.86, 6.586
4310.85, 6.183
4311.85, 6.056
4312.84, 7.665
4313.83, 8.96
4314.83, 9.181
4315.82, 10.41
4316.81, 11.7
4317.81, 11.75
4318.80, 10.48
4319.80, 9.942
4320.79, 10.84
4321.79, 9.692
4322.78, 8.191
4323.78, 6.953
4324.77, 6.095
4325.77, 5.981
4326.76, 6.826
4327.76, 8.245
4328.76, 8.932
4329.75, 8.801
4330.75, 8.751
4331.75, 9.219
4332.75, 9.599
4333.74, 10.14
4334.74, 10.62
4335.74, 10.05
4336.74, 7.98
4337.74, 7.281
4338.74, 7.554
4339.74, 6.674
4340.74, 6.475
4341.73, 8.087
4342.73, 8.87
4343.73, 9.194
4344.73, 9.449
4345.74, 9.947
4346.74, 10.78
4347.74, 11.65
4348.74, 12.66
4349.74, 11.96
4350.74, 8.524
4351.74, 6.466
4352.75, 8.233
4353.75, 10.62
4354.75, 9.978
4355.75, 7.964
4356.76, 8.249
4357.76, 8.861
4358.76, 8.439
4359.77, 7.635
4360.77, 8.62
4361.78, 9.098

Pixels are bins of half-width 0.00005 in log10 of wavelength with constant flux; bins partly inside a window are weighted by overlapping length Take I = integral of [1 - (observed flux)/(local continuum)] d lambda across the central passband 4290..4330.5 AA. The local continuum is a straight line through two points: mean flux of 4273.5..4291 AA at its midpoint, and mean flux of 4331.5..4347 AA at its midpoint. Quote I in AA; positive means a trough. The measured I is 3.9 AA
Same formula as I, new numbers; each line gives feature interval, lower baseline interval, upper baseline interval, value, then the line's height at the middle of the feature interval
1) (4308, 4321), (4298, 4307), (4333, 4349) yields -3.28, 6.96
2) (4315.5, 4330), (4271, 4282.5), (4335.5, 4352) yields -0.35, 8.77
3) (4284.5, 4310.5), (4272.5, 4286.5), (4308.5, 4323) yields 5.65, 8.69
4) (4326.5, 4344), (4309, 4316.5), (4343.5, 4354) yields 1.20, 9.17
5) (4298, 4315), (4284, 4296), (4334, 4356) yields 3.43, 8.06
